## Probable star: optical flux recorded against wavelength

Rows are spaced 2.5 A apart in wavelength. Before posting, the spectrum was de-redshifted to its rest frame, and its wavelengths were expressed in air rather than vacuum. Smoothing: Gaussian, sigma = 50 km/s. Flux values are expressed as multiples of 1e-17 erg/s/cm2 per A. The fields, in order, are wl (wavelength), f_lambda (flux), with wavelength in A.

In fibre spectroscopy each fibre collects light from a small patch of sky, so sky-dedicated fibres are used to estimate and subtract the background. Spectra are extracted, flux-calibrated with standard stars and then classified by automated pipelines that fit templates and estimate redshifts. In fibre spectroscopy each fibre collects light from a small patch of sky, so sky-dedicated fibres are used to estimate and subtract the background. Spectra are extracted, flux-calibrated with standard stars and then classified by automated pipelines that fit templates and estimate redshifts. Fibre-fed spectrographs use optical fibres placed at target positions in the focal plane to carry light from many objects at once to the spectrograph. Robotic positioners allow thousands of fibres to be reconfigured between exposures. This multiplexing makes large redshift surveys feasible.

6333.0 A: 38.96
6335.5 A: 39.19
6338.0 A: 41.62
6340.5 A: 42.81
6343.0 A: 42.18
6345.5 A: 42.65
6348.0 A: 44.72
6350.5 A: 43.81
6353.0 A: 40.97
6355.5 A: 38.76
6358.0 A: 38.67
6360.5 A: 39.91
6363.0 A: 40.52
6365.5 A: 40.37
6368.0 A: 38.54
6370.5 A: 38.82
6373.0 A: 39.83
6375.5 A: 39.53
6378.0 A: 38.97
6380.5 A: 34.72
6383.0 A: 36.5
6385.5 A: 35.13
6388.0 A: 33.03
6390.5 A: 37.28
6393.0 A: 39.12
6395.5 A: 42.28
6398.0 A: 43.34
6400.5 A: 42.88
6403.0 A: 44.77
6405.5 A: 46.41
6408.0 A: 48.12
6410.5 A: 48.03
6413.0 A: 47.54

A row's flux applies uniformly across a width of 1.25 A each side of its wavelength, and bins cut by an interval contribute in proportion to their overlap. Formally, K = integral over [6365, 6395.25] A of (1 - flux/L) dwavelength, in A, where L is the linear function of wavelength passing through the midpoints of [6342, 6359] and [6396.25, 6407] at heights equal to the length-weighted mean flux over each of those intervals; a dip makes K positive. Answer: 3.8 A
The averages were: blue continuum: 41.7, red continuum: 44.3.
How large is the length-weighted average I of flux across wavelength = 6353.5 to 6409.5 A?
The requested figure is 39.9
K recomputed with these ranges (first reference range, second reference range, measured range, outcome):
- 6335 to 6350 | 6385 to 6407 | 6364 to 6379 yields 0.77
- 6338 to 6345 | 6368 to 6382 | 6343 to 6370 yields -0.21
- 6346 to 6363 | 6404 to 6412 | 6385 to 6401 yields 2.35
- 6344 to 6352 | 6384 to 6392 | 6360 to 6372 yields 0.08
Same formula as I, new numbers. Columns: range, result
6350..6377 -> 39.9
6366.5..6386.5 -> 37.8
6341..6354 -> 42.9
